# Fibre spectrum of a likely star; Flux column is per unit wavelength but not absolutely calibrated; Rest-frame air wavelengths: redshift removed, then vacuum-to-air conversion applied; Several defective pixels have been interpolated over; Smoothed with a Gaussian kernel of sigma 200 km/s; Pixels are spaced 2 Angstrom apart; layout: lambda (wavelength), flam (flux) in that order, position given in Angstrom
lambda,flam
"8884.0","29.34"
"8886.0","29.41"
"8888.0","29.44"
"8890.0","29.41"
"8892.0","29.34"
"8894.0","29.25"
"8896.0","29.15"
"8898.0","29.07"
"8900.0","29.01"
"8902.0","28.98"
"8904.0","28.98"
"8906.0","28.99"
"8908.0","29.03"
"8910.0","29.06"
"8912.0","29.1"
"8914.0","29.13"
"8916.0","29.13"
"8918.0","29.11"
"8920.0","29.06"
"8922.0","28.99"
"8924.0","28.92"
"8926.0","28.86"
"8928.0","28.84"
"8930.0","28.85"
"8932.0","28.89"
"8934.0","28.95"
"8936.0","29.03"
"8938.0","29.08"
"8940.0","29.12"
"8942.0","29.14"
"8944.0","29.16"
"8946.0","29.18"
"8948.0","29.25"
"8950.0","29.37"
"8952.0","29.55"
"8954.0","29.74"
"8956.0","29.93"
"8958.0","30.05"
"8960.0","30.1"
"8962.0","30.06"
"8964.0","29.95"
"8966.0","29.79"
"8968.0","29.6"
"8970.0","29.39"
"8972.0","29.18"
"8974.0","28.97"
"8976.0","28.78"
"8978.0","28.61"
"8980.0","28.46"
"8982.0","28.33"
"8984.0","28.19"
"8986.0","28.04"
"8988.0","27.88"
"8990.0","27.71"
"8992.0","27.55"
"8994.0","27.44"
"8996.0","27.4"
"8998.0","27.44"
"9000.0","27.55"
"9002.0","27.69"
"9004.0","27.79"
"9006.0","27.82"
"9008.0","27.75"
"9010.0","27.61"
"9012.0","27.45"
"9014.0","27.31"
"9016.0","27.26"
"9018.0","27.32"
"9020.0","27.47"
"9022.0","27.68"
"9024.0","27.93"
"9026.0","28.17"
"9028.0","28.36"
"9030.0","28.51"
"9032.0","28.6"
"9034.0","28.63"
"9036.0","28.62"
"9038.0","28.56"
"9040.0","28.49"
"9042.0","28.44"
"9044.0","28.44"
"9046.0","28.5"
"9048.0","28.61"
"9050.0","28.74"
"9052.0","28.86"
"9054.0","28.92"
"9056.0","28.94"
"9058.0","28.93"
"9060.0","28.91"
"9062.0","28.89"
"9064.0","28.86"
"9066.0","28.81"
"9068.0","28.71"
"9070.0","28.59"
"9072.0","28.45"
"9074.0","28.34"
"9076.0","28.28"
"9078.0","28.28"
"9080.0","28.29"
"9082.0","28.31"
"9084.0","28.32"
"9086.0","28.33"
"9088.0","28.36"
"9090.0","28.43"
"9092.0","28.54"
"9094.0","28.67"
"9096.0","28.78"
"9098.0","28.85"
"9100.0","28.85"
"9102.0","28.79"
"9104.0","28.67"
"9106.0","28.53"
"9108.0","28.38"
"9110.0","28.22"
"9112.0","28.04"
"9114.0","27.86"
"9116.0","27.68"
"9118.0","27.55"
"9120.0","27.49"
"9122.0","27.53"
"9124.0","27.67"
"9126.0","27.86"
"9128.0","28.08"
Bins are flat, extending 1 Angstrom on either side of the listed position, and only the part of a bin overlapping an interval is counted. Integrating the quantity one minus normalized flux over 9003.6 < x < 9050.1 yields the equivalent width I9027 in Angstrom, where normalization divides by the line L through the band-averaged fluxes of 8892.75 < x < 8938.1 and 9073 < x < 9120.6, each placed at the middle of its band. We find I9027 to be 0.85 Angstrom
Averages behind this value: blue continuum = 29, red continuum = 28.3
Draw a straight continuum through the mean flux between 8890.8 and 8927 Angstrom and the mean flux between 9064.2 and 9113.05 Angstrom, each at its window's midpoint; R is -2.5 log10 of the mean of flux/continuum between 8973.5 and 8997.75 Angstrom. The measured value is 0.03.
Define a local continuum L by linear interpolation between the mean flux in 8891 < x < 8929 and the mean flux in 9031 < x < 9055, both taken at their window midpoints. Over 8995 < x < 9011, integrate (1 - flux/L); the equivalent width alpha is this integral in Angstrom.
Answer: 0.6 Angstrom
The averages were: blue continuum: 29.1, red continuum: 28.6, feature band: 27.6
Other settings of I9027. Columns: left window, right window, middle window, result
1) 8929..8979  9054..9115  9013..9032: 0.73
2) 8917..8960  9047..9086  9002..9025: 1.02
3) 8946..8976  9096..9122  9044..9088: 0.04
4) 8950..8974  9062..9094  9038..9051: 0.13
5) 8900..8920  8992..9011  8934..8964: -1.10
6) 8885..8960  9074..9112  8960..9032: 1.66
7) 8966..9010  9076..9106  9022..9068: -0.37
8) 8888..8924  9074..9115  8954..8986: -0.43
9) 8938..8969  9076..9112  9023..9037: 0.28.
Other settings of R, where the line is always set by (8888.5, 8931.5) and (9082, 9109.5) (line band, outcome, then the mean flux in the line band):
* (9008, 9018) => 0.05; 27.4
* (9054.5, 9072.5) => -0.01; 28.8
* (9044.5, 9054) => 0.00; 28.7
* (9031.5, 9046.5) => 0.01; 28.5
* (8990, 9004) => 0.05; 27.5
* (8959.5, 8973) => -0.03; 29.7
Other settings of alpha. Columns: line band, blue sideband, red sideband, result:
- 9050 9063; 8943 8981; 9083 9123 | -0.1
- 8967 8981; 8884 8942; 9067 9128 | -0.1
